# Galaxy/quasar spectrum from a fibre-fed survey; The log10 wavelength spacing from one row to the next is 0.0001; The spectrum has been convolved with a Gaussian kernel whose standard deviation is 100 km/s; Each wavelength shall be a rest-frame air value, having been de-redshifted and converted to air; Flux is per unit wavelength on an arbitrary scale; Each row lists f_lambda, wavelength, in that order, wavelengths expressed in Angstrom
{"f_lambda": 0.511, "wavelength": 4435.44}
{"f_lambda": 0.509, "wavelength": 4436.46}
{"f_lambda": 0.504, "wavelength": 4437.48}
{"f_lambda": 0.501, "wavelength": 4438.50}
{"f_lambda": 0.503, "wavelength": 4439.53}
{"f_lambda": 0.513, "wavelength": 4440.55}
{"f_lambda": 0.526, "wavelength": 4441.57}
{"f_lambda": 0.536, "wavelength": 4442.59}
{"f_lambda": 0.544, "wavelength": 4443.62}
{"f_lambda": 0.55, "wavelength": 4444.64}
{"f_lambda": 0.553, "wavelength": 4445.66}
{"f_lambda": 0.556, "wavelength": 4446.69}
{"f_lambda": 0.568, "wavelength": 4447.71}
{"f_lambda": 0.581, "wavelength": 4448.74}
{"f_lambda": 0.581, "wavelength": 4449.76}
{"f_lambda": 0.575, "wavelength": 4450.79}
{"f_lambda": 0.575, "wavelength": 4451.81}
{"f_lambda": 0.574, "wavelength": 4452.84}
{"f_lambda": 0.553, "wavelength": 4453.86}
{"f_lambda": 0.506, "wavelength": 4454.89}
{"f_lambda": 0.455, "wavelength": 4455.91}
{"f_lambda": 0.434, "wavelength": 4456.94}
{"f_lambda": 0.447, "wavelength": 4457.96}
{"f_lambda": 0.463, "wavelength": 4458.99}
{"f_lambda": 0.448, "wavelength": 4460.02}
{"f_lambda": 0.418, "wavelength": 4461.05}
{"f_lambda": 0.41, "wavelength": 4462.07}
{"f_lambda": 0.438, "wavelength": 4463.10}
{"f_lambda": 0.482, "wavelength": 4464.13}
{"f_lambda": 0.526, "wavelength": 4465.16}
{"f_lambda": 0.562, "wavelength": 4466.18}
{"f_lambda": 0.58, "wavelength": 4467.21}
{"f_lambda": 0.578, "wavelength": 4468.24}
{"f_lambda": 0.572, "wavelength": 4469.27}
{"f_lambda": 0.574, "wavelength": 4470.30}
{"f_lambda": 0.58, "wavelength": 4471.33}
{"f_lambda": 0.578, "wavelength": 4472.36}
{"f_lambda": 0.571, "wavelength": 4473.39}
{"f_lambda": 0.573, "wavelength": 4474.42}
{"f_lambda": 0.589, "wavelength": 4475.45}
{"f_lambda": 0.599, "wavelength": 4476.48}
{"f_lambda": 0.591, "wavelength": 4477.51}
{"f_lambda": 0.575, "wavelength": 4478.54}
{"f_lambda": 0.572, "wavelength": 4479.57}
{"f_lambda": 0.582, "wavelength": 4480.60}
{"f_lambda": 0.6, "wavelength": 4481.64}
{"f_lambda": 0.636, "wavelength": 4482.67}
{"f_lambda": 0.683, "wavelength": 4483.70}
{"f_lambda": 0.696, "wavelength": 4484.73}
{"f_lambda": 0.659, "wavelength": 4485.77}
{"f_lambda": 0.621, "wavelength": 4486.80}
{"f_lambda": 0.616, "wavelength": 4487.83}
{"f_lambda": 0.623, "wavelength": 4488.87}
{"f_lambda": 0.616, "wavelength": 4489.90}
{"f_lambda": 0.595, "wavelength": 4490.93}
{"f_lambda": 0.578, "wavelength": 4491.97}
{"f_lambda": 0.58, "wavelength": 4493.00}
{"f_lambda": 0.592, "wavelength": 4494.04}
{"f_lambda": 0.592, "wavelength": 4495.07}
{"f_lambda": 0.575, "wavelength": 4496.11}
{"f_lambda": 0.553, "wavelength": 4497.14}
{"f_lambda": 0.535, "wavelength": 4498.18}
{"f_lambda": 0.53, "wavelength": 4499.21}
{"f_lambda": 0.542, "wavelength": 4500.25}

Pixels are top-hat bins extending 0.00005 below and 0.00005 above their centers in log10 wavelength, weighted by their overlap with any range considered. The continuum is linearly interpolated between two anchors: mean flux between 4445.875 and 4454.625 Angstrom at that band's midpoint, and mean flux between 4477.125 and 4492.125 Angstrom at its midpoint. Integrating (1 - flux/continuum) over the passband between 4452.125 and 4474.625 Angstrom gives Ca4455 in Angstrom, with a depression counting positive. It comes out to 2.8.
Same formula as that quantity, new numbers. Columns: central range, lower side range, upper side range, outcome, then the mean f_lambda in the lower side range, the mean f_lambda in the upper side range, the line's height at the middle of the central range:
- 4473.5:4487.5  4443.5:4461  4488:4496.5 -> -0.9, 0.524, 0.595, 0.574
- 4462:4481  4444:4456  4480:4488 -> 1.6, 0.556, 0.637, 0.607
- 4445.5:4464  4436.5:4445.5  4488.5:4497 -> 1.2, 0.523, 0.592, 0.541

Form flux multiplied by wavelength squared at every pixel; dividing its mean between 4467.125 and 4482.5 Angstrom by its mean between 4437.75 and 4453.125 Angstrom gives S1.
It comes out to 1.1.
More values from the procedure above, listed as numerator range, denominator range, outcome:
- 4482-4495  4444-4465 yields 1.24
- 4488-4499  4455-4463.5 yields 1.34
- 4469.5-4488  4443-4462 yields 1.18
